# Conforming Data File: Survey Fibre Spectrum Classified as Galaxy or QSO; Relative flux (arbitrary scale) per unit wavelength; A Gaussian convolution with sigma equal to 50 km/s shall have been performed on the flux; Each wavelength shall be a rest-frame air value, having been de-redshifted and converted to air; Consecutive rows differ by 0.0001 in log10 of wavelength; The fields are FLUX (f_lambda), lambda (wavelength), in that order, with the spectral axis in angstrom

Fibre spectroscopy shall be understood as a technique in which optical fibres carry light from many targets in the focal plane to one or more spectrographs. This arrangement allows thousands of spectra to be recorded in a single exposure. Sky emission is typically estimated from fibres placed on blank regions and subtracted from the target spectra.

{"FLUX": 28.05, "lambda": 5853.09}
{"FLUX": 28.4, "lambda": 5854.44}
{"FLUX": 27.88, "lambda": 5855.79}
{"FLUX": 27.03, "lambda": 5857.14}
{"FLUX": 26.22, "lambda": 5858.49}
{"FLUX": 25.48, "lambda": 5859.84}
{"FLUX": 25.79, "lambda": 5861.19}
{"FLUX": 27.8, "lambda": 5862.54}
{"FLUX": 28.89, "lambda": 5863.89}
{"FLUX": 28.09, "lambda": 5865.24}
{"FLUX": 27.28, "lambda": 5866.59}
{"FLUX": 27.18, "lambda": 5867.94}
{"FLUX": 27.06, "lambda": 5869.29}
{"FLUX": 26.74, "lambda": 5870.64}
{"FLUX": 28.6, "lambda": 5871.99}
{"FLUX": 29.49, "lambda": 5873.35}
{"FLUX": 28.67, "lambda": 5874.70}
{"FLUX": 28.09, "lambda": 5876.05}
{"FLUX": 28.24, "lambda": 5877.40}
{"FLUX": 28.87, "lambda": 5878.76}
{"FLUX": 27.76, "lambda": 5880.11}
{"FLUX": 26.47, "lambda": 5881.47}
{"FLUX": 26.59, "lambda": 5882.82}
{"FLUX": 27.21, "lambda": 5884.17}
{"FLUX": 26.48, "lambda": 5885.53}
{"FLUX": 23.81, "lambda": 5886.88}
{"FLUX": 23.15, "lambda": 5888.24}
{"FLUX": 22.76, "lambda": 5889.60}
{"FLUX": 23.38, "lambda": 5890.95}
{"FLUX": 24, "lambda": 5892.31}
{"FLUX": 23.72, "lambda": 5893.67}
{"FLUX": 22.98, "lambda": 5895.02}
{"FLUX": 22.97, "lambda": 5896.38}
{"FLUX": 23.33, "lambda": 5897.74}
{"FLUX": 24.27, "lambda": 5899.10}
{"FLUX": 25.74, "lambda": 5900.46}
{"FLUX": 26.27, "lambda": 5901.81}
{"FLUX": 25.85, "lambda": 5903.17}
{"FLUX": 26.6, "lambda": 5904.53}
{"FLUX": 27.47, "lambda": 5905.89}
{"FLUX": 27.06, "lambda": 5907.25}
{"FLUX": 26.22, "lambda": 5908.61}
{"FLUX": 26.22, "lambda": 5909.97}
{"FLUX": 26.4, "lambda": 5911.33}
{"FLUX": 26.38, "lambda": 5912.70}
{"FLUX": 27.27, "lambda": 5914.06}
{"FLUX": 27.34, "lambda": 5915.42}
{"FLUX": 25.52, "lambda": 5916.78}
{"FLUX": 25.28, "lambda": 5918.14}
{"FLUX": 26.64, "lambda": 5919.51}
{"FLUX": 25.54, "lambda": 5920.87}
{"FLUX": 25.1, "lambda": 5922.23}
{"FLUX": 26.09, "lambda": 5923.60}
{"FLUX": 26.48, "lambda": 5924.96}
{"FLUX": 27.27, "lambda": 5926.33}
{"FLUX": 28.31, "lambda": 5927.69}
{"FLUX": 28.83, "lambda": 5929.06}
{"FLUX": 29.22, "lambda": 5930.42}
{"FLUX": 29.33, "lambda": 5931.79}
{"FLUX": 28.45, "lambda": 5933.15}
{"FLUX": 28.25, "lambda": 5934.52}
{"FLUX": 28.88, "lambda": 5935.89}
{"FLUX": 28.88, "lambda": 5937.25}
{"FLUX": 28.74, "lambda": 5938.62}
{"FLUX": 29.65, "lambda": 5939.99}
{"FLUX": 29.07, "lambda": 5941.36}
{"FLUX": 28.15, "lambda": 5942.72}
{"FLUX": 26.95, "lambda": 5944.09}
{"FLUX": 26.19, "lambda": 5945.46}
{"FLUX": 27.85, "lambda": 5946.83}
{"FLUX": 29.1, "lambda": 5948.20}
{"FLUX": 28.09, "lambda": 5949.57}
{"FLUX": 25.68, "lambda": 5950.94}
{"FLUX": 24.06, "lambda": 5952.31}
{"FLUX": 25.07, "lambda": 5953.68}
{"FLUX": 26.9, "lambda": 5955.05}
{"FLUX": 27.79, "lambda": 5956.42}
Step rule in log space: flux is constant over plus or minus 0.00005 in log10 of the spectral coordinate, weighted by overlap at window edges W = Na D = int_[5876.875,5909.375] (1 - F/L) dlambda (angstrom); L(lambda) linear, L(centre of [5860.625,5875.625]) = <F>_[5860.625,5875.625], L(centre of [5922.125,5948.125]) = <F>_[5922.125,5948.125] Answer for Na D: 2.9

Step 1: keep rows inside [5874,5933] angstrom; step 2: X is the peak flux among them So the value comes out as 29.33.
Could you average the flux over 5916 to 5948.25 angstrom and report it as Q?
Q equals 27.6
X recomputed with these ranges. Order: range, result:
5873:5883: 29.49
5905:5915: 27.47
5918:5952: 29.65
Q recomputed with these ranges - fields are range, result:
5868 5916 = 26.1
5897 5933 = 26.6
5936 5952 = 28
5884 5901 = 24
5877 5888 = 26.7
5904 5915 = 26.7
